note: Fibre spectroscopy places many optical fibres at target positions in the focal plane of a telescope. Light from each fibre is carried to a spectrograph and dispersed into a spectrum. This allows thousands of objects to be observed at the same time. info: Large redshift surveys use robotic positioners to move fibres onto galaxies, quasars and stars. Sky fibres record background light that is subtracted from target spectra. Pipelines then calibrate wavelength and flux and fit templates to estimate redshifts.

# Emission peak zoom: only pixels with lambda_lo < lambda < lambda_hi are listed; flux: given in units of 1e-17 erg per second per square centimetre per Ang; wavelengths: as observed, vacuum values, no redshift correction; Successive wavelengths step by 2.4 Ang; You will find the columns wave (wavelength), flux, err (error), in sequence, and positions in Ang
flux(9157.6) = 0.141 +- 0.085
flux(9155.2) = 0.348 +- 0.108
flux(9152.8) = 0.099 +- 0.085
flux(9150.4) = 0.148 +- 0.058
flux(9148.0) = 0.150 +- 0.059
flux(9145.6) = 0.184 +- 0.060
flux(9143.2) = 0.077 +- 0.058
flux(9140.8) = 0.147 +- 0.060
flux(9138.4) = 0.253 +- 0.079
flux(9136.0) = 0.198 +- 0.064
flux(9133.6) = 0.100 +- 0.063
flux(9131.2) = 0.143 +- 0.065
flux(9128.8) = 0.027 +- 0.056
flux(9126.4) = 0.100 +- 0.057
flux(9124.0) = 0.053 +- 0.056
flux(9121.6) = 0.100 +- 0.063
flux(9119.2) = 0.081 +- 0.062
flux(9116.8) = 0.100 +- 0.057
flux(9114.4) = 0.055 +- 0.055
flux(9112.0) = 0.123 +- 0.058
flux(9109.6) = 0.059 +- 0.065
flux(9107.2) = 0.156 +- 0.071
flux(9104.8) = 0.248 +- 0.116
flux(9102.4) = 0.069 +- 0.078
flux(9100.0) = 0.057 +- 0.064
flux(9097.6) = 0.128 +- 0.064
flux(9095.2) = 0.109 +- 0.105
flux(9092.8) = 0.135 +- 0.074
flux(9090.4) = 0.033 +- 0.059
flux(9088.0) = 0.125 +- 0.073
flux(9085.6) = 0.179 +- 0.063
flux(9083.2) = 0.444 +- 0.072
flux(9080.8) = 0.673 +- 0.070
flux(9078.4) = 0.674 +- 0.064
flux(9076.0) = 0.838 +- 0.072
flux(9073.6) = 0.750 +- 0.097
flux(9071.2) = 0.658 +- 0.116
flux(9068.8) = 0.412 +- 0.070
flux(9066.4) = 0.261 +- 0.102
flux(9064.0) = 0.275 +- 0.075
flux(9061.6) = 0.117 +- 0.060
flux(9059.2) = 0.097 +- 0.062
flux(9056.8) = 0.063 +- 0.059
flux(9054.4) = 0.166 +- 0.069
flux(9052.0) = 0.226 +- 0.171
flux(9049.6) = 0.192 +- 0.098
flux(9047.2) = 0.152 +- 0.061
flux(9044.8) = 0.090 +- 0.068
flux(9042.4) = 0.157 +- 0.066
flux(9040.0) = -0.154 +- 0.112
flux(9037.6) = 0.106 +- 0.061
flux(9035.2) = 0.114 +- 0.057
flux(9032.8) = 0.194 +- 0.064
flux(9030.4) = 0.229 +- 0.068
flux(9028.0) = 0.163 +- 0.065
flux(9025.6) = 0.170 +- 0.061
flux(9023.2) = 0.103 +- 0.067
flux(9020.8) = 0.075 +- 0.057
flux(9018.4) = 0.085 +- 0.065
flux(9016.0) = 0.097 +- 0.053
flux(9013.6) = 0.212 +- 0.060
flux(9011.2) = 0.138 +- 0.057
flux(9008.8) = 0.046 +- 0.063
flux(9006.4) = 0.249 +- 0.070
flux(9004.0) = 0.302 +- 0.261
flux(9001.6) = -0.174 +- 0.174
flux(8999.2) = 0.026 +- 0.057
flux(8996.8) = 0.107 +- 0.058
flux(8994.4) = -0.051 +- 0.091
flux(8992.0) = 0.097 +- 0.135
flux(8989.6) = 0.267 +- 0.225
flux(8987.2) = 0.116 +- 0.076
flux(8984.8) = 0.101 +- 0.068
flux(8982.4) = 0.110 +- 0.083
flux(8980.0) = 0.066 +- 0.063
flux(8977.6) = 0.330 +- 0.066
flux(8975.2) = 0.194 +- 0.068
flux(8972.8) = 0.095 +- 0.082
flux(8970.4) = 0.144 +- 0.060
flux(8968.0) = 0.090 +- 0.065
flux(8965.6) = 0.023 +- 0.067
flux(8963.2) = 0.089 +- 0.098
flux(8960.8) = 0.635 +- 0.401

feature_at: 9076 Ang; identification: [O II]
